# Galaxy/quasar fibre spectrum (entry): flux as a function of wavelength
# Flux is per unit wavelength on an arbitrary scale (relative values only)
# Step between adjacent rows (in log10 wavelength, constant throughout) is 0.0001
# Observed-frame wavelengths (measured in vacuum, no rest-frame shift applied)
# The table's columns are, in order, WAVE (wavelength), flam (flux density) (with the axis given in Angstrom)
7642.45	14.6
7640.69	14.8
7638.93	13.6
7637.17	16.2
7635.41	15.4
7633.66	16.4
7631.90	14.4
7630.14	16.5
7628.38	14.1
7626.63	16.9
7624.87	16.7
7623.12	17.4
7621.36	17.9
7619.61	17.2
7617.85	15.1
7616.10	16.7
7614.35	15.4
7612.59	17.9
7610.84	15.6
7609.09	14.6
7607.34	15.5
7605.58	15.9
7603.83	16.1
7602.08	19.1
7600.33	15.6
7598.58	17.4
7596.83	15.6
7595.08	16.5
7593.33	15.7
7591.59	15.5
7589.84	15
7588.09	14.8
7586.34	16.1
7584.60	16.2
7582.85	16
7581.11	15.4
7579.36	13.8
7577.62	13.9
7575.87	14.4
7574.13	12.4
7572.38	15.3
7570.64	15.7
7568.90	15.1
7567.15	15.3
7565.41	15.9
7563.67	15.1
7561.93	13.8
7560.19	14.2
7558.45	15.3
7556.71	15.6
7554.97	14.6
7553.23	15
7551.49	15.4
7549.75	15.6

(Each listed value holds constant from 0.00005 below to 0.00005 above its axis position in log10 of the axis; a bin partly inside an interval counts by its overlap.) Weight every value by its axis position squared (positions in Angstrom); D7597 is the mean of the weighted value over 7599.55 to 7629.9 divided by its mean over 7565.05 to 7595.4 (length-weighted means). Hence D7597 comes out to 1.09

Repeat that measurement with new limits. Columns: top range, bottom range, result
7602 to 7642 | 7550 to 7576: 1.09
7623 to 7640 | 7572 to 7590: 1.07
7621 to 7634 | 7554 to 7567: 1.10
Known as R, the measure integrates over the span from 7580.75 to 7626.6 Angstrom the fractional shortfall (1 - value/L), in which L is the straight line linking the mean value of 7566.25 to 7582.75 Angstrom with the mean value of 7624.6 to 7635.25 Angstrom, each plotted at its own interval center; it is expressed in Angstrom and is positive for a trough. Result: -2.93 Angstrom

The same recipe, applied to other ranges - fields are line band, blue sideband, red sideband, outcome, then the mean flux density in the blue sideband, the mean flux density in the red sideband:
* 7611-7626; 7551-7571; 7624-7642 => -1.3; 15.1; 15.5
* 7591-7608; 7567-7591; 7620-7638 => -0.9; 14.9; 16.2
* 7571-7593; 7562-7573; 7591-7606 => 1.2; 15.3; 16.4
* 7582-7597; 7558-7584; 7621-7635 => -0.5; 14.8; 16.2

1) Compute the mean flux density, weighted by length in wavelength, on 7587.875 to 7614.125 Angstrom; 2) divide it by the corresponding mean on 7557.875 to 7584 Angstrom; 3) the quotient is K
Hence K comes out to 1.1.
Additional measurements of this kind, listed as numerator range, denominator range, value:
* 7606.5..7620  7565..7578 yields 1.08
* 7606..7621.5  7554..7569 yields 1.08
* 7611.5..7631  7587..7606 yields 1.03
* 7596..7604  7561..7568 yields 1.12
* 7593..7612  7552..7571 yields 1.08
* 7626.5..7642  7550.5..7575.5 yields 1.02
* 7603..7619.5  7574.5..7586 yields 1.07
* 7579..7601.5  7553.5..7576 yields 1.06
